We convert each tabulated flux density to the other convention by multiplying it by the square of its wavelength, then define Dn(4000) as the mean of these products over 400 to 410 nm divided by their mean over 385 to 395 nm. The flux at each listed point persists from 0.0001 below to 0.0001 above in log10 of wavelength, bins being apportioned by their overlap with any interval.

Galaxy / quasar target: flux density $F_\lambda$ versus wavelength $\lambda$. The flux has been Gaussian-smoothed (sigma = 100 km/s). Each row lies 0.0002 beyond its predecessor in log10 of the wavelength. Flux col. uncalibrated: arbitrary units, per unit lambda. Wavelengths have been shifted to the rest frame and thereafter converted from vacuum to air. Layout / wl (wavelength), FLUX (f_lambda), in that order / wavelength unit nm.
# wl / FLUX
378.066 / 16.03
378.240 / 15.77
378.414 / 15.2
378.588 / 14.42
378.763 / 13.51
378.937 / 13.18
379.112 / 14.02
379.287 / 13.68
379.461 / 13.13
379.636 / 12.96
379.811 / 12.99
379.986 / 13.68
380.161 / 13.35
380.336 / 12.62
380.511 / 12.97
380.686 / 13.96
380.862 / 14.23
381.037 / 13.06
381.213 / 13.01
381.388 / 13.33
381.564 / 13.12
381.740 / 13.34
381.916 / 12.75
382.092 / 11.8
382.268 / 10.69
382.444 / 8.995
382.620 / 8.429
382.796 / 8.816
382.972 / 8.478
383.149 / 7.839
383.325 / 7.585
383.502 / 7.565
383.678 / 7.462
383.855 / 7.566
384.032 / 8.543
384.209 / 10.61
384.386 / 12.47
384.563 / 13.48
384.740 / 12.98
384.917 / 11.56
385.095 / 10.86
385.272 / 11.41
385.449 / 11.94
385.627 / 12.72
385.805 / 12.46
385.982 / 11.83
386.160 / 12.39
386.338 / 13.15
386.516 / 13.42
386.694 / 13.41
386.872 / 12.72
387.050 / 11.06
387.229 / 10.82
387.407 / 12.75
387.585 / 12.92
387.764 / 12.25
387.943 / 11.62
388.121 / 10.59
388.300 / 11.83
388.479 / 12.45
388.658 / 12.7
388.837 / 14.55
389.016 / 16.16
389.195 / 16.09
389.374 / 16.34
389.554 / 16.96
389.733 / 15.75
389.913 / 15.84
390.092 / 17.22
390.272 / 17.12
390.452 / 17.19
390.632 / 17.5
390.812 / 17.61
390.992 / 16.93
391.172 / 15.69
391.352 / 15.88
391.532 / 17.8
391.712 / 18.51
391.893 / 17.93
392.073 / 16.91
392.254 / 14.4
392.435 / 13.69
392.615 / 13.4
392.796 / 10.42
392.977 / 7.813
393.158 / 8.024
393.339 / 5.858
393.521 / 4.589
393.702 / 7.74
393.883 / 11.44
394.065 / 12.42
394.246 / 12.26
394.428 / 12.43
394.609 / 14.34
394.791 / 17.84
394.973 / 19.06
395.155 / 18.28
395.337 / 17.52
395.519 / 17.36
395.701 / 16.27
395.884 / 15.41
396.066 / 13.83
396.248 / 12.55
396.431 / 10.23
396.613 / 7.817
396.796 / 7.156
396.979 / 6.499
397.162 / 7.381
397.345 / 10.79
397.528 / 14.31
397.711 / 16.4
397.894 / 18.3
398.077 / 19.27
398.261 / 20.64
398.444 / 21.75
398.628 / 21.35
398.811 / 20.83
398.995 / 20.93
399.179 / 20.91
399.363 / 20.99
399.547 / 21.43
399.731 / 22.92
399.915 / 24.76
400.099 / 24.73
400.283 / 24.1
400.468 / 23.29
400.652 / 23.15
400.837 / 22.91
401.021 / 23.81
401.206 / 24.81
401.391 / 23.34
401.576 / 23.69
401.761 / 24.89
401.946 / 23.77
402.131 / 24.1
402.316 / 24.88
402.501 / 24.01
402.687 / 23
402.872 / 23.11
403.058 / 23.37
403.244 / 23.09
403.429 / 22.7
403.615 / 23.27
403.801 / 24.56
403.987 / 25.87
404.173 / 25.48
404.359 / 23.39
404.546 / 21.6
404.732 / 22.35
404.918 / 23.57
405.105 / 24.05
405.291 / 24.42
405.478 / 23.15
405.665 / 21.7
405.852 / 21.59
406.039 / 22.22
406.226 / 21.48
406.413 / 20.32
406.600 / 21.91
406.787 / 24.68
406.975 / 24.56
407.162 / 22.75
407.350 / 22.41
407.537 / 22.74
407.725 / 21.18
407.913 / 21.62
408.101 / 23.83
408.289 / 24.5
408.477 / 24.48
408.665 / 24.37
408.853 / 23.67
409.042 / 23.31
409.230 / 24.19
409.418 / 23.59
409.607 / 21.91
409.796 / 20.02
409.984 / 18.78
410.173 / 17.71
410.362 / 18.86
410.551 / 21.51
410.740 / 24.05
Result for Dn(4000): 1.85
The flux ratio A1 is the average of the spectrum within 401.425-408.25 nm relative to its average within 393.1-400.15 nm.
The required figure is 1.52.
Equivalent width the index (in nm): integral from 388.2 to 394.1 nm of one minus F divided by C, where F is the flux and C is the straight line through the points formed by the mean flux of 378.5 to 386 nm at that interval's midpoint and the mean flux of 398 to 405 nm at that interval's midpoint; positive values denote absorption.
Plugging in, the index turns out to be 0.95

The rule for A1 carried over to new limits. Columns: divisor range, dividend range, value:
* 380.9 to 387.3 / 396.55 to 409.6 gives 1.94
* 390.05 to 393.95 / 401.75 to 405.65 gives 1.72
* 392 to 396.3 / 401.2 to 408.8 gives 1.78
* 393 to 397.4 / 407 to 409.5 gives 1.96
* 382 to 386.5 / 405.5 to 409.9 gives 2.16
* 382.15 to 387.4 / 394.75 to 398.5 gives 1.35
